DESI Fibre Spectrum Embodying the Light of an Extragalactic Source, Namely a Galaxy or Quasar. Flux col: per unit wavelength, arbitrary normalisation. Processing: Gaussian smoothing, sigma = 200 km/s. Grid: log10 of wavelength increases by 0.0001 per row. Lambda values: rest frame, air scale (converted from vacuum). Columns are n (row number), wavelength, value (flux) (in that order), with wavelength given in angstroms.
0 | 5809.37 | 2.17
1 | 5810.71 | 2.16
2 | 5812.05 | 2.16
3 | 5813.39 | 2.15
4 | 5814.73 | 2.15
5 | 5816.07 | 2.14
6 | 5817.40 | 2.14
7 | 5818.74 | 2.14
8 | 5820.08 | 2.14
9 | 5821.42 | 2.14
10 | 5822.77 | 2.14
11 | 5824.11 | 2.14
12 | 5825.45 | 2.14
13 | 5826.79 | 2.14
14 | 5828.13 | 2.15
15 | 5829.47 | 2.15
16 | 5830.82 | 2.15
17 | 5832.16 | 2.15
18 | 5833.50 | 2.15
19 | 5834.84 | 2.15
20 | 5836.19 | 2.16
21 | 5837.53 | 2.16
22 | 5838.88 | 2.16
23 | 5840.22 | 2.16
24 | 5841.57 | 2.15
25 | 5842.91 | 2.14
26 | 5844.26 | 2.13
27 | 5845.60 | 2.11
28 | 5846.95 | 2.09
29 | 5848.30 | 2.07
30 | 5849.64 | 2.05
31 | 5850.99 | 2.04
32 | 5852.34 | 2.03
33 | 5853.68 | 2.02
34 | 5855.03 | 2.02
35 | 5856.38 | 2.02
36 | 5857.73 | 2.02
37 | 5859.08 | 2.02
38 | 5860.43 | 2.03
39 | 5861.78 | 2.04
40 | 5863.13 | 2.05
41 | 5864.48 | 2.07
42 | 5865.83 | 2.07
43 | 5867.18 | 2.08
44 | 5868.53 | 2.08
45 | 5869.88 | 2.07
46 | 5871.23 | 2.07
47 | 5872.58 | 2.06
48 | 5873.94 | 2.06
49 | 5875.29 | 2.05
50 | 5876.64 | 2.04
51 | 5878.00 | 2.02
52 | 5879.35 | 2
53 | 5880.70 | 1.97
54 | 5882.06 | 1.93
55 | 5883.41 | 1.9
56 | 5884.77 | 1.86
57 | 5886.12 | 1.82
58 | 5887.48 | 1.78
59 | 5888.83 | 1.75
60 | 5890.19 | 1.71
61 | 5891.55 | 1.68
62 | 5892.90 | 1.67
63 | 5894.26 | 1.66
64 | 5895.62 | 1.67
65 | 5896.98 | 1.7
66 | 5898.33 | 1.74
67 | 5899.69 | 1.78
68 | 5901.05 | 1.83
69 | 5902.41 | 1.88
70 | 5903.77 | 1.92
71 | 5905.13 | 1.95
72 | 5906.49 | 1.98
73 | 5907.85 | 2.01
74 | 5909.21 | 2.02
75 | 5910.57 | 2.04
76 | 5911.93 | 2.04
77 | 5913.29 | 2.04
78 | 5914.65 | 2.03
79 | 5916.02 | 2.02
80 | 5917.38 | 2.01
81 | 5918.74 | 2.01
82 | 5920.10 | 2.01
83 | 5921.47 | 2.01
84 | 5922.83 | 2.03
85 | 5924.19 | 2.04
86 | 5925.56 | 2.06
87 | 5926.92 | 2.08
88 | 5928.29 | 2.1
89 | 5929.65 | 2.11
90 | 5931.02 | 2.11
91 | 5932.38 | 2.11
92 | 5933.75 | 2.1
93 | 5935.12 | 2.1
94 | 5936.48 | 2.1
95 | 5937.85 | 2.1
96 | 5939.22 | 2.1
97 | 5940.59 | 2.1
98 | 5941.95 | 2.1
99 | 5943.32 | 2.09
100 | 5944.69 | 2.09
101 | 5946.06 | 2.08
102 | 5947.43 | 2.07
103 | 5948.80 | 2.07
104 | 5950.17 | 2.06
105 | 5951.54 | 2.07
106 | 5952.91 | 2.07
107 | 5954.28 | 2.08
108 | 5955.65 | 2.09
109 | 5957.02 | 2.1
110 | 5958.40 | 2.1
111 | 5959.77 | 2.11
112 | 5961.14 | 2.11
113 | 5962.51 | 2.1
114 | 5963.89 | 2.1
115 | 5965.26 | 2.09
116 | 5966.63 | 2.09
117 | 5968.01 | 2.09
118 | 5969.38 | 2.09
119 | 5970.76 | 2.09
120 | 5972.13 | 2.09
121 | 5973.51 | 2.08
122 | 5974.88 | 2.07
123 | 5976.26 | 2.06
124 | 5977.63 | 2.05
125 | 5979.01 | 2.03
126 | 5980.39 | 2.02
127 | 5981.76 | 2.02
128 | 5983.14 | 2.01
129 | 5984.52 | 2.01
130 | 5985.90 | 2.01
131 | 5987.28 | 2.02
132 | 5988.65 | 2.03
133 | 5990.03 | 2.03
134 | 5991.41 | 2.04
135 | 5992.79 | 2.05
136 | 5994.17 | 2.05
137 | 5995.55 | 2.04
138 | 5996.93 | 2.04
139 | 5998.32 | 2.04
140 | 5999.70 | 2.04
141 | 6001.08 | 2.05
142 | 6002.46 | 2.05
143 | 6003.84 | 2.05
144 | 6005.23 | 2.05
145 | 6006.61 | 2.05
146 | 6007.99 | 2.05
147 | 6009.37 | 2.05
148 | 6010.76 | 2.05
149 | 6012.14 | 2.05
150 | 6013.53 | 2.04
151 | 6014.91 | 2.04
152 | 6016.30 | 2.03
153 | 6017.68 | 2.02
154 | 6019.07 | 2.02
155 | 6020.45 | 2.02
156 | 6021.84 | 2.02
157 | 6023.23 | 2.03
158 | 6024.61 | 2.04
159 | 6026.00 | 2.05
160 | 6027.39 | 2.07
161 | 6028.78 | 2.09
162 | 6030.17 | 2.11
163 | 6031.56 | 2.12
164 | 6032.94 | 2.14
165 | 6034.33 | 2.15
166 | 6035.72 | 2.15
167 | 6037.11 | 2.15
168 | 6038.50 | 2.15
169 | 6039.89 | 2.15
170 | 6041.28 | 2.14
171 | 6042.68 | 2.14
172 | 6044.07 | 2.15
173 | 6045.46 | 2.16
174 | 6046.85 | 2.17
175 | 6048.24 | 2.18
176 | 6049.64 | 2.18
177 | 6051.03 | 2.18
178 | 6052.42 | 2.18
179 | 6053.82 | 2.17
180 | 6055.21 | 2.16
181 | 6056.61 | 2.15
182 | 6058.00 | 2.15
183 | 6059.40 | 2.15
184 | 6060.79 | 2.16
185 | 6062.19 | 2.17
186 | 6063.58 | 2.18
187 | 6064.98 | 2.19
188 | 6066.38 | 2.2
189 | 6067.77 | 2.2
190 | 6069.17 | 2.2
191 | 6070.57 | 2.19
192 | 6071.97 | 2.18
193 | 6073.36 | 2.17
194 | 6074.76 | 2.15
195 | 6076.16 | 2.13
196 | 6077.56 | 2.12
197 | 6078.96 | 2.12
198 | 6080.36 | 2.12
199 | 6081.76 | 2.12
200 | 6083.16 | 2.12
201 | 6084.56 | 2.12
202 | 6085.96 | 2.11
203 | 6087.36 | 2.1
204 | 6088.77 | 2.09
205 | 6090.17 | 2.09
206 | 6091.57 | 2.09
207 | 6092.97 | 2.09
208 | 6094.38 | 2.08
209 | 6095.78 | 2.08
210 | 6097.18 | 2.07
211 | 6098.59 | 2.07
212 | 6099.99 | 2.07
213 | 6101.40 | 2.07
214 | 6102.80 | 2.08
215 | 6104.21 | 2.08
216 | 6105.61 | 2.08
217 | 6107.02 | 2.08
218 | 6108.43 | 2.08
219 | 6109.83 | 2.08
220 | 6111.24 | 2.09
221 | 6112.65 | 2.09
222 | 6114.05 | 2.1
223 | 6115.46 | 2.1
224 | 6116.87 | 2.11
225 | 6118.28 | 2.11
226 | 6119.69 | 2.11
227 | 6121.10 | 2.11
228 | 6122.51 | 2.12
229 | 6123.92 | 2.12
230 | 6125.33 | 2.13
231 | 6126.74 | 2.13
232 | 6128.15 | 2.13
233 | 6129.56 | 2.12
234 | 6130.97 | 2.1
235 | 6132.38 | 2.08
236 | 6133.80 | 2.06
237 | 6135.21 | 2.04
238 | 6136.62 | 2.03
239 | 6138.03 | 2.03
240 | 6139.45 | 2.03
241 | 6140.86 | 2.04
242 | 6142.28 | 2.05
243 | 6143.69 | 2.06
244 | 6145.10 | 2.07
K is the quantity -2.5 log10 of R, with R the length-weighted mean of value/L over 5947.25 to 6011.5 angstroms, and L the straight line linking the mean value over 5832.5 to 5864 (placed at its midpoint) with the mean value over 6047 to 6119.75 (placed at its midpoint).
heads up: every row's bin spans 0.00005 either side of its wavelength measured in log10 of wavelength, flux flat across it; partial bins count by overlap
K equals 0.03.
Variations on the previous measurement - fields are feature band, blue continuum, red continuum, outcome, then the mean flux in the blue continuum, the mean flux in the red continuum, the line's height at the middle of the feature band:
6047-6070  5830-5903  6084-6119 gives -0.05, 1.99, 2.09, 2.07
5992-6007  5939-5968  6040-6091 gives 0.04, 2.09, 2.15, 2.11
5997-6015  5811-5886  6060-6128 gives 0.03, 2.08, 2.12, 2.11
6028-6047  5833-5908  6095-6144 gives -0.05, 1.98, 2.08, 2.05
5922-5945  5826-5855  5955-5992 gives 0.00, 2.12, 2.06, 2.08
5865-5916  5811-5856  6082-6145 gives 0.11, 2.12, 2.09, 2.12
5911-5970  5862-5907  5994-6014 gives -0.06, 1.91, 2.05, 1.97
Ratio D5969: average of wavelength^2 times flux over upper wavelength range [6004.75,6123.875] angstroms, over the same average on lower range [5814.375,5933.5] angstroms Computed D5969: 1.11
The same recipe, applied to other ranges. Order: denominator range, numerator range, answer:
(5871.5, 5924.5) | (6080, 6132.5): 1.17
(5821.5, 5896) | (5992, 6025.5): 1.06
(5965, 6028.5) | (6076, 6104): 1.06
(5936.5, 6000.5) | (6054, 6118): 1.07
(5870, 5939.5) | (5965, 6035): 1.08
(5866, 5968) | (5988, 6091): 1.10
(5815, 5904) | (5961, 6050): 1.08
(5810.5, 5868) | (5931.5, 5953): 1.03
